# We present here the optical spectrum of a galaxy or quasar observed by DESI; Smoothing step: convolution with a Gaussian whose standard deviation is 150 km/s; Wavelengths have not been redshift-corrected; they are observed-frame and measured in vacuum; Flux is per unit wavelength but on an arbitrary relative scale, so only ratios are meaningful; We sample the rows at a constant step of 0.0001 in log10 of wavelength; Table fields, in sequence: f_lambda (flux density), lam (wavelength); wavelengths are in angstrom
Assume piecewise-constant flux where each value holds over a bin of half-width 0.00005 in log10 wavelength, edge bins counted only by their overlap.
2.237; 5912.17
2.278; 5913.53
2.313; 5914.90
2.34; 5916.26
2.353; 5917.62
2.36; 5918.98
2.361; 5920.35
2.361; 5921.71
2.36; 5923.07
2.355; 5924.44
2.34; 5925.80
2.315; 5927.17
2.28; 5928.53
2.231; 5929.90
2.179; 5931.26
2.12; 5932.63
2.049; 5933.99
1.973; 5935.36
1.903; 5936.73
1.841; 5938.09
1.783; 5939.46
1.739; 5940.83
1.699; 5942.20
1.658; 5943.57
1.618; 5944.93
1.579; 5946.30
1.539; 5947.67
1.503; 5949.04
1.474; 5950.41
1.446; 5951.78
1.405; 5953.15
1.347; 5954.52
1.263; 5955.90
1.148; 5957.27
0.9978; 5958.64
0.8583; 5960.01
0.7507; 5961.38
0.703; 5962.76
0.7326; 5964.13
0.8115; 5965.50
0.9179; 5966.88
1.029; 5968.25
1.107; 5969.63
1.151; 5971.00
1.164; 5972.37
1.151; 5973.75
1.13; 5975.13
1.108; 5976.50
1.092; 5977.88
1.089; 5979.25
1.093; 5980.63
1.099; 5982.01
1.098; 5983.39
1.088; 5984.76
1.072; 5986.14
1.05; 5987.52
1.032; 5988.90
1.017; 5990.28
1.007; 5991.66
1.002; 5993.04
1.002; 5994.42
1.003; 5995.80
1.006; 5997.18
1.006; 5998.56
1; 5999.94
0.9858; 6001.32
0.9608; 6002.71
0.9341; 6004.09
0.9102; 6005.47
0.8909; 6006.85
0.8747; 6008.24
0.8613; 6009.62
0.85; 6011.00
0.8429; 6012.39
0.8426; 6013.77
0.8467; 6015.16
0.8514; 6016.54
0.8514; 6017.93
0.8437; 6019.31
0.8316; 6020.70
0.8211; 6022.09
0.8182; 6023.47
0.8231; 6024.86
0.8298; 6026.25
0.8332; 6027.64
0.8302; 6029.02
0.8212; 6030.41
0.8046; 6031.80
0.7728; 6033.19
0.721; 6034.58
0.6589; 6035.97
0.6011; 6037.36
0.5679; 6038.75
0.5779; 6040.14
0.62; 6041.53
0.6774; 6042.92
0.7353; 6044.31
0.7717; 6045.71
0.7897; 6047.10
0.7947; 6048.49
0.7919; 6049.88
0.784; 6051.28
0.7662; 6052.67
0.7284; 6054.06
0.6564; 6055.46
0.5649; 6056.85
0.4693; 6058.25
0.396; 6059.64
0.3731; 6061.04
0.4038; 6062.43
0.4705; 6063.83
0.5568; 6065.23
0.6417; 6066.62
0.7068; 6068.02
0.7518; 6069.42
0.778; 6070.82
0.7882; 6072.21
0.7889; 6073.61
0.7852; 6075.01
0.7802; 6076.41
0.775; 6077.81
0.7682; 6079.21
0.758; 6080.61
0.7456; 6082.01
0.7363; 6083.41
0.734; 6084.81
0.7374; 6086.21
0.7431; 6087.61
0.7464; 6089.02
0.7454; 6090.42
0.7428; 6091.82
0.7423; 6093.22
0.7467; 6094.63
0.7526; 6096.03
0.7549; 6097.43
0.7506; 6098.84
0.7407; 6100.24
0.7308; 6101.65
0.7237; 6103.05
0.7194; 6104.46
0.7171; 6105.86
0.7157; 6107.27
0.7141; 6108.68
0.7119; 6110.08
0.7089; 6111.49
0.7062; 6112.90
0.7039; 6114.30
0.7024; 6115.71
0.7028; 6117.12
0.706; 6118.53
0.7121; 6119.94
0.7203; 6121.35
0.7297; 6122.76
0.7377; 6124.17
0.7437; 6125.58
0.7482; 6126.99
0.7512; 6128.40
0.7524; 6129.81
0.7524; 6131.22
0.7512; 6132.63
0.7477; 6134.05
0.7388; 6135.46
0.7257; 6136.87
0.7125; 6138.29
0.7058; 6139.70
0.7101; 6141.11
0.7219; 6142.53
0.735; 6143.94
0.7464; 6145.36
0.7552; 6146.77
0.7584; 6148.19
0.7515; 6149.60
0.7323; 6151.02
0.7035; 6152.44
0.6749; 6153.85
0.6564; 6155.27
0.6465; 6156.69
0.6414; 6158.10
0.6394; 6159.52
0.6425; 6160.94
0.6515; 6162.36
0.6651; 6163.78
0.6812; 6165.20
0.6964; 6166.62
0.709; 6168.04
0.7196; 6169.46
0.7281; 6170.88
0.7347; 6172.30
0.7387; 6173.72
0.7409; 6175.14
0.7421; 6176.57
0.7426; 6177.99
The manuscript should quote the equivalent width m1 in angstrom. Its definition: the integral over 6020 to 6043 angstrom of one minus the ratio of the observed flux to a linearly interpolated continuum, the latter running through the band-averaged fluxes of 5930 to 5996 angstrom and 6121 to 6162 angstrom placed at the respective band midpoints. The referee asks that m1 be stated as 7.1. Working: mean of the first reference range 1.29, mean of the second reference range 0.718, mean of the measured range 0.743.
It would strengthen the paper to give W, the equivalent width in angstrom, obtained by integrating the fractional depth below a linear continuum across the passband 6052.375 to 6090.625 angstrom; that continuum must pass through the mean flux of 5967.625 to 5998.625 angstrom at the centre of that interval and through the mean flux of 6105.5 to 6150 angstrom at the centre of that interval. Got 8.2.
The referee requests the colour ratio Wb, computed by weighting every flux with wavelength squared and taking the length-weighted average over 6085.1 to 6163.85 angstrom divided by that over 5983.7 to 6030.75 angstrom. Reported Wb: 0.81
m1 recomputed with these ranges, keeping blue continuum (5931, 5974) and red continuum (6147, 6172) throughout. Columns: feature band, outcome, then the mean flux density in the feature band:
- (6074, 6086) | 2.5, 0.76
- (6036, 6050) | 5.1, 0.687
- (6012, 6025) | 3.7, 0.838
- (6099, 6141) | 4.9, 0.725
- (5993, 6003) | 1.9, 0.996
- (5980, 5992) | 2.0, 1.06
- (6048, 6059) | 3.8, 0.691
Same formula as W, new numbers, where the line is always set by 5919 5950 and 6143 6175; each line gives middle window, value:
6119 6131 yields 2.13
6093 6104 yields 3.22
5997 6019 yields 9.35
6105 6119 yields 3.78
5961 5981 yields 8.70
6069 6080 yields 3.80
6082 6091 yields 3.04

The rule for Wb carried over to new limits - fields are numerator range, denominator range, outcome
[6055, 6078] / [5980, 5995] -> 0.61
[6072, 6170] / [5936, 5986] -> 0.61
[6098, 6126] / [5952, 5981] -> 0.72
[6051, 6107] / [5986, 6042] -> 0.82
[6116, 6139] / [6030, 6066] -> 1.16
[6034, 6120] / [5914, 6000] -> 0.49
